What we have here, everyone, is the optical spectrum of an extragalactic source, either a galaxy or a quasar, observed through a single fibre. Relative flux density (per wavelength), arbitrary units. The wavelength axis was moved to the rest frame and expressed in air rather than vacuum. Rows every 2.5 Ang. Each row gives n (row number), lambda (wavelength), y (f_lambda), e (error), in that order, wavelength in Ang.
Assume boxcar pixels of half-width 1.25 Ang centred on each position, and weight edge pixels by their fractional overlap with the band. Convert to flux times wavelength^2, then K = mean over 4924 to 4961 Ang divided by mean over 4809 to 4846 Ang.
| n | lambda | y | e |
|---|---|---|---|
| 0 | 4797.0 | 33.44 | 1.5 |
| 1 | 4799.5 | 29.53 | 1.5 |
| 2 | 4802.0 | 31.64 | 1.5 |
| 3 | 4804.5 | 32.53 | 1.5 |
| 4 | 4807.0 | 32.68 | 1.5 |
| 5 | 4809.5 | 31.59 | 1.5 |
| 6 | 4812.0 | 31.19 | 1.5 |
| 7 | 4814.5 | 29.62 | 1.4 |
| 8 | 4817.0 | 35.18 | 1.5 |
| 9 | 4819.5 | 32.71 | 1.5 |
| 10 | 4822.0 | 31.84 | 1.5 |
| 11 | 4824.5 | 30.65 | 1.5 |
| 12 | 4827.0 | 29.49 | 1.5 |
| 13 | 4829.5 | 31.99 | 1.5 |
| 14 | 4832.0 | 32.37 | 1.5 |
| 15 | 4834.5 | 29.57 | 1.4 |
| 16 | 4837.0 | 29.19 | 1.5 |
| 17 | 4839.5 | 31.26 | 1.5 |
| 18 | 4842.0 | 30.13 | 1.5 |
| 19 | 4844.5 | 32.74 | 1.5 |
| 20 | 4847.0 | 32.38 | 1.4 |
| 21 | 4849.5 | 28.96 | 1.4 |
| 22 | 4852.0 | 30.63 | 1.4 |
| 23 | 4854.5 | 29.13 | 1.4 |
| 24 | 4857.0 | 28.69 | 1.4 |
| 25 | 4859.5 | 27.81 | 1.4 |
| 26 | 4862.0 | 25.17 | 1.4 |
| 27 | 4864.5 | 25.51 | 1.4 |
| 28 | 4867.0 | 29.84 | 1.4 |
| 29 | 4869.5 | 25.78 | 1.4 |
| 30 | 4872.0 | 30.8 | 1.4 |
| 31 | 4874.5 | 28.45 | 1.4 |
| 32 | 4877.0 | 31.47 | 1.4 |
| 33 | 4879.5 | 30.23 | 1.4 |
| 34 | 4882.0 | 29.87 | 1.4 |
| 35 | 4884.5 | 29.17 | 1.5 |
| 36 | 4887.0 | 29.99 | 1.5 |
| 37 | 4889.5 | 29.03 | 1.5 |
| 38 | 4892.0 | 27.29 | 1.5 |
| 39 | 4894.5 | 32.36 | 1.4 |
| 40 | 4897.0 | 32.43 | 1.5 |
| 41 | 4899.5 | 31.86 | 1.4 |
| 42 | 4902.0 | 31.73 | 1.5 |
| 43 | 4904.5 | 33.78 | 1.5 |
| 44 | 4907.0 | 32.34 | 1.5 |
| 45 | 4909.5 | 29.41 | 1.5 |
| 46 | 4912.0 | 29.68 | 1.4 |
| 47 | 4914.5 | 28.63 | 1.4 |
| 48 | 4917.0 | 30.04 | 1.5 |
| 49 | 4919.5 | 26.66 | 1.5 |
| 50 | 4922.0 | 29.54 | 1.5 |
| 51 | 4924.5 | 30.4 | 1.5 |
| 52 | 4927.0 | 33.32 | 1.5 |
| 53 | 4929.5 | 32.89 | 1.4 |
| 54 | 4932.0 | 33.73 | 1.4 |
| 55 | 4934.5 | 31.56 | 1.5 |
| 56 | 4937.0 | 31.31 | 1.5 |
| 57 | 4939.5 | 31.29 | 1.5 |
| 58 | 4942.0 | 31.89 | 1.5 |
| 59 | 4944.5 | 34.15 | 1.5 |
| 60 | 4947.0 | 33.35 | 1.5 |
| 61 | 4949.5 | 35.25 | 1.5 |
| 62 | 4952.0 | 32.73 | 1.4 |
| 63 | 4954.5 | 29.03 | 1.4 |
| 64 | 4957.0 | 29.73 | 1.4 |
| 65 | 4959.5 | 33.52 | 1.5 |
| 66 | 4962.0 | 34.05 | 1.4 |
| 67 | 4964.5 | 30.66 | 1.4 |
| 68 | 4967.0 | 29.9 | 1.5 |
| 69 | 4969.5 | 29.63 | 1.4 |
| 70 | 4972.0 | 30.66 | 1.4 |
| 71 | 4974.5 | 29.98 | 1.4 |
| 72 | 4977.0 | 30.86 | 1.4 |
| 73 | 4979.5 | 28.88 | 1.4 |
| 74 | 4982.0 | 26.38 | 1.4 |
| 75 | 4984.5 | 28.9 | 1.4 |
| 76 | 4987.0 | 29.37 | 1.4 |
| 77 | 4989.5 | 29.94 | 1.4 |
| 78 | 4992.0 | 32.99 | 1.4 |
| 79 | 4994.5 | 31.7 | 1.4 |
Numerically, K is 1.08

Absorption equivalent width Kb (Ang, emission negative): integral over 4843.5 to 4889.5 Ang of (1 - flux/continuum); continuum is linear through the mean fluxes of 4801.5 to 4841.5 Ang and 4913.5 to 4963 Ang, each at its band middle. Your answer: 3.34 Ang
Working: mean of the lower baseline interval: 31.4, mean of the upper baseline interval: 31.7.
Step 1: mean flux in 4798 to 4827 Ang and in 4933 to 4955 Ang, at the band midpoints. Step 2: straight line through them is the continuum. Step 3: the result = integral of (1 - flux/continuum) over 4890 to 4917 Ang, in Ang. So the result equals 1.1 Ang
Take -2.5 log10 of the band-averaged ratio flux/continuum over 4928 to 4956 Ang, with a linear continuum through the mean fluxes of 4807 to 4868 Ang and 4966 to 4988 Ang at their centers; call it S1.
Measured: -0.10 mag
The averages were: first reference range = 30.4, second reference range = 29.4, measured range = 32.5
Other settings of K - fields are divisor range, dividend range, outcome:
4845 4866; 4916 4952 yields 1.15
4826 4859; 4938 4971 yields 1.10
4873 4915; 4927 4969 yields 1.08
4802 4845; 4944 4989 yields 1.04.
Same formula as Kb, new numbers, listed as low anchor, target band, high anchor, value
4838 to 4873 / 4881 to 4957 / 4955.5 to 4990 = -3.61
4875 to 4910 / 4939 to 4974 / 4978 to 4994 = -2.21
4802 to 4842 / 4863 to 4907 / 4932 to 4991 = 1.75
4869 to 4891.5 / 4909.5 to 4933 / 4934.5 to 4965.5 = 0.50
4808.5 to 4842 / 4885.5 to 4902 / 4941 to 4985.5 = 0.32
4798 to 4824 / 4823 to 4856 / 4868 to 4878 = -0.09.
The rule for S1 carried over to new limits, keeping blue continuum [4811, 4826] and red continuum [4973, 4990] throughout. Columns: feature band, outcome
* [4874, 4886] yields 0.03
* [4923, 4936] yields -0.08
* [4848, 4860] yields 0.07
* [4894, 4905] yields -0.06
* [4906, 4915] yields 0.01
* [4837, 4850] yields 0.01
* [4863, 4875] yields 0.11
